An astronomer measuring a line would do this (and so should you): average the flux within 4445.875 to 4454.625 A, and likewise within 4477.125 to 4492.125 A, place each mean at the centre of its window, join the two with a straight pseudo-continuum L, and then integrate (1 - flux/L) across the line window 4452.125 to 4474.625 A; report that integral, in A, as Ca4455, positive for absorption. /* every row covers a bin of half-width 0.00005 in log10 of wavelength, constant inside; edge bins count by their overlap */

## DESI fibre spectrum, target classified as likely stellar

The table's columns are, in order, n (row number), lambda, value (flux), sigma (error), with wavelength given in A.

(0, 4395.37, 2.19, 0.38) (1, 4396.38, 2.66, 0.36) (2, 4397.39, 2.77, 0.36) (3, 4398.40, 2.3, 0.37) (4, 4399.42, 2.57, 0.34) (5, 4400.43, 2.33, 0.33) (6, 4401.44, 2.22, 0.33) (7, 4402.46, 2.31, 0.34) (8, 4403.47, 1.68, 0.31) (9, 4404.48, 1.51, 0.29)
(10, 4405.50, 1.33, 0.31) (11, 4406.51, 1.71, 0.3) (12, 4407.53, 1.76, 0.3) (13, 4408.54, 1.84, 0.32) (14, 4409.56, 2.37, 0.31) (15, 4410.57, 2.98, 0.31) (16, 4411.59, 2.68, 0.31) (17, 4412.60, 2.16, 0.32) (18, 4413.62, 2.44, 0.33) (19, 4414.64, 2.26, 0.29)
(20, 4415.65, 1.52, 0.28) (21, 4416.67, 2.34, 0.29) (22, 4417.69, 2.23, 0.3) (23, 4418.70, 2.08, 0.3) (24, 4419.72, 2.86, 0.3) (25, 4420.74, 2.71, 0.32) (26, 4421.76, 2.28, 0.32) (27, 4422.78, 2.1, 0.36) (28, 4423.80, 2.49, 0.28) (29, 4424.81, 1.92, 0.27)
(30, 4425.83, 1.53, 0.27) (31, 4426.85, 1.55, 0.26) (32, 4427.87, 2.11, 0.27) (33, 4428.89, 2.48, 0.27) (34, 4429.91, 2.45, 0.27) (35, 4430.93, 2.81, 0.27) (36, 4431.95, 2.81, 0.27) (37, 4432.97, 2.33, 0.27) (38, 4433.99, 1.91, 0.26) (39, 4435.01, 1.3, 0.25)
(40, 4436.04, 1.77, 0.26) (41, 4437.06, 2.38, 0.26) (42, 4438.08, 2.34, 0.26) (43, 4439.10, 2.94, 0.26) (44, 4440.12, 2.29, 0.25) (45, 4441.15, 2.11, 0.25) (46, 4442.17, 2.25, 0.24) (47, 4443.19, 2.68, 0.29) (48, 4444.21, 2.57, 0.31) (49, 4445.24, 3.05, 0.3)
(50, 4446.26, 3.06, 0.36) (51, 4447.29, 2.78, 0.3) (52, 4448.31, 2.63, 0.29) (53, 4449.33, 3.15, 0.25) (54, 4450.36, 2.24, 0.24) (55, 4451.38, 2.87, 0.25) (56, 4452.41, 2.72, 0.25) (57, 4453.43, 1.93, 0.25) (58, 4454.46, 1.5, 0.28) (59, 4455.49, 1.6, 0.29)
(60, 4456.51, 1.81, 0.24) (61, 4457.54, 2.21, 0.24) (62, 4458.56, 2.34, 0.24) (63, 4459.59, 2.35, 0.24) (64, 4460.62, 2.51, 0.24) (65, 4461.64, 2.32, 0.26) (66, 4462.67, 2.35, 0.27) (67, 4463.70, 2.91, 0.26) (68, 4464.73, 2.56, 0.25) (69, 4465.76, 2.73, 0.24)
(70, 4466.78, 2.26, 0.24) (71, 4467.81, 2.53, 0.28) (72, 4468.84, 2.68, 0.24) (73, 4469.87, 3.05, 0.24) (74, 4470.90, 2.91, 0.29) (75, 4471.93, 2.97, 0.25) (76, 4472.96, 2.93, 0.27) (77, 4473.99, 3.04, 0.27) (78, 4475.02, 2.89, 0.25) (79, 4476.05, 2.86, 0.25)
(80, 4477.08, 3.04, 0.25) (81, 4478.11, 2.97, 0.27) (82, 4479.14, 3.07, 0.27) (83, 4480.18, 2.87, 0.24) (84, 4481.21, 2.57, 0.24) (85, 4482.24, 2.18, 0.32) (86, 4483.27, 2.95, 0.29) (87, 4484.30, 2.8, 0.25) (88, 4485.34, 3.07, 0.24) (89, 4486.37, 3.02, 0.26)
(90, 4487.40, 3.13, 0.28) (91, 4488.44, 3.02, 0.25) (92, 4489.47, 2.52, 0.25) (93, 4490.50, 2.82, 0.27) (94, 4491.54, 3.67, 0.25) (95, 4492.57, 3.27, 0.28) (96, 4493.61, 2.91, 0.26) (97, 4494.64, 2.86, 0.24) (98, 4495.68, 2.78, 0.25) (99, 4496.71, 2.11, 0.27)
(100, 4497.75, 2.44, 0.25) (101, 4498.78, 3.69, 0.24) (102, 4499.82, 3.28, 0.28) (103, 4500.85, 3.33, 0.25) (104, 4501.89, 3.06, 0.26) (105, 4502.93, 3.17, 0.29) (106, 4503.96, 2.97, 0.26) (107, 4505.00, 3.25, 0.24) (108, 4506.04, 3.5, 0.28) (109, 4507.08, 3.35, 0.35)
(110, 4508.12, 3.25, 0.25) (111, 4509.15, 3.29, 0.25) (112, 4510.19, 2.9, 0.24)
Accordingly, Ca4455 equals 2.05 A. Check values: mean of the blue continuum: 2.58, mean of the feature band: 2.46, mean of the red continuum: 2.91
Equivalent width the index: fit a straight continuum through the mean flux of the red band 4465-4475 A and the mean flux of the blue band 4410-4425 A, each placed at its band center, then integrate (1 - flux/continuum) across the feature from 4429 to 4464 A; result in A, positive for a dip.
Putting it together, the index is 2.70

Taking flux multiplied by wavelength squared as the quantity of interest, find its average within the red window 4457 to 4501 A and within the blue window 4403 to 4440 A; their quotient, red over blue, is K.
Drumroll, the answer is 1.3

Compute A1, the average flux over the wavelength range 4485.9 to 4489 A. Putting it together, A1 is 3.05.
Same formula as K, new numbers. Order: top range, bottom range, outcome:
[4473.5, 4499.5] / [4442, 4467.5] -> 1.20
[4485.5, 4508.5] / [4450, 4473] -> 1.28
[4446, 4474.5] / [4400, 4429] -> 1.21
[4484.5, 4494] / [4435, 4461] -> 1.30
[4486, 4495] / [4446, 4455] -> 1.22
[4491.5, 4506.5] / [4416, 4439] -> 1.42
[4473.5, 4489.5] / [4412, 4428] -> 1.37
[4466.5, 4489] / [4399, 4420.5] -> 1.37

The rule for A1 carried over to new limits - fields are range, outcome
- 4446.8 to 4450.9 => 2.71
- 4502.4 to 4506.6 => 3.22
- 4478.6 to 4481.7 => 2.83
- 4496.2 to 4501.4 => 2.97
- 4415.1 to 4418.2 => 2.04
